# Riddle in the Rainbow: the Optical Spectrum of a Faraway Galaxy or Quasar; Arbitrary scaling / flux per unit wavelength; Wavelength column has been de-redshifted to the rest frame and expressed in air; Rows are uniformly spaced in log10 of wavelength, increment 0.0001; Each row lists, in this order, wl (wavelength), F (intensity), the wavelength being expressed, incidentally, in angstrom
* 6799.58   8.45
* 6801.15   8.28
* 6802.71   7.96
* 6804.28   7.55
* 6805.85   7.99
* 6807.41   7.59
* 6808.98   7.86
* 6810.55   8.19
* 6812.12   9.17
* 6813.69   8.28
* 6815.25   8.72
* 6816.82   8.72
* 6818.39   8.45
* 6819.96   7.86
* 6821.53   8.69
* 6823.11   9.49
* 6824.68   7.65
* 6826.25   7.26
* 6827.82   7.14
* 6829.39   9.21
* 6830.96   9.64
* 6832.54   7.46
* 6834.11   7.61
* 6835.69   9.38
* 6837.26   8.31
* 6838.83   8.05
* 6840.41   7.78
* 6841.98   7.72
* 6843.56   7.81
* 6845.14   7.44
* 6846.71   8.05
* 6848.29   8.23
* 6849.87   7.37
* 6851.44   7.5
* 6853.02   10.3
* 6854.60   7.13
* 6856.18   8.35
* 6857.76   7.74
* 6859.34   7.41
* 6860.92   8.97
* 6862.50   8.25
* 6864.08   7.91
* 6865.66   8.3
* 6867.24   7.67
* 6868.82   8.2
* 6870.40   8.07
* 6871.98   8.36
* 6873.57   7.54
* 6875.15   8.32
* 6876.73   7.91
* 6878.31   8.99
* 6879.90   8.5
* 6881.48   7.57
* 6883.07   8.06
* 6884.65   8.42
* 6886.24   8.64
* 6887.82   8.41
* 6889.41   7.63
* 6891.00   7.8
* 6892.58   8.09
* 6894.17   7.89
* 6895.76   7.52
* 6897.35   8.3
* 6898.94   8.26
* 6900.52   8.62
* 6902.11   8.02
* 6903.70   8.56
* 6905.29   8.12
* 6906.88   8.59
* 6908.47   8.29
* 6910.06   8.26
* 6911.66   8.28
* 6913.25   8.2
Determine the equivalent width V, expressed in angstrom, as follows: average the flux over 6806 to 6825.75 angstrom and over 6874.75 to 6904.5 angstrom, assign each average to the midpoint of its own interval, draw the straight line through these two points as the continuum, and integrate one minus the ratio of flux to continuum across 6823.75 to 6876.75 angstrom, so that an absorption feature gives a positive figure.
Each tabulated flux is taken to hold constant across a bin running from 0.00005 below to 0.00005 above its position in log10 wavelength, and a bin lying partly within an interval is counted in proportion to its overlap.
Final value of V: 1.4 angstrom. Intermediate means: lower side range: 8.36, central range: 8.07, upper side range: 8.18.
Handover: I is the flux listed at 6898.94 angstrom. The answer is 8.26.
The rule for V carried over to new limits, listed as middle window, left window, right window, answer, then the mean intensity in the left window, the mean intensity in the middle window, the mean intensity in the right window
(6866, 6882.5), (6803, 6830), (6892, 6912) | 0.2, 8.21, 8.12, 8.21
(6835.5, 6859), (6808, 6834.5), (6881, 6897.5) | 0.5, 8.32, 8.03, 8.02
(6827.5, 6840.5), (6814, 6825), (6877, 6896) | 0.1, 8.54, 8.35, 8.14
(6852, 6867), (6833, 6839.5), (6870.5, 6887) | 0.1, 8.31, 8.23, 8.22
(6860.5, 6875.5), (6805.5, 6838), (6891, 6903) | 0.1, 8.32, 8.14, 8.09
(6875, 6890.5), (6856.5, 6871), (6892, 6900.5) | -0.3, 8.07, 8.23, 8.07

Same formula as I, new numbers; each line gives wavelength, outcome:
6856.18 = 8.35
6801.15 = 8.28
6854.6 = 7.13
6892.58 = 8.09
